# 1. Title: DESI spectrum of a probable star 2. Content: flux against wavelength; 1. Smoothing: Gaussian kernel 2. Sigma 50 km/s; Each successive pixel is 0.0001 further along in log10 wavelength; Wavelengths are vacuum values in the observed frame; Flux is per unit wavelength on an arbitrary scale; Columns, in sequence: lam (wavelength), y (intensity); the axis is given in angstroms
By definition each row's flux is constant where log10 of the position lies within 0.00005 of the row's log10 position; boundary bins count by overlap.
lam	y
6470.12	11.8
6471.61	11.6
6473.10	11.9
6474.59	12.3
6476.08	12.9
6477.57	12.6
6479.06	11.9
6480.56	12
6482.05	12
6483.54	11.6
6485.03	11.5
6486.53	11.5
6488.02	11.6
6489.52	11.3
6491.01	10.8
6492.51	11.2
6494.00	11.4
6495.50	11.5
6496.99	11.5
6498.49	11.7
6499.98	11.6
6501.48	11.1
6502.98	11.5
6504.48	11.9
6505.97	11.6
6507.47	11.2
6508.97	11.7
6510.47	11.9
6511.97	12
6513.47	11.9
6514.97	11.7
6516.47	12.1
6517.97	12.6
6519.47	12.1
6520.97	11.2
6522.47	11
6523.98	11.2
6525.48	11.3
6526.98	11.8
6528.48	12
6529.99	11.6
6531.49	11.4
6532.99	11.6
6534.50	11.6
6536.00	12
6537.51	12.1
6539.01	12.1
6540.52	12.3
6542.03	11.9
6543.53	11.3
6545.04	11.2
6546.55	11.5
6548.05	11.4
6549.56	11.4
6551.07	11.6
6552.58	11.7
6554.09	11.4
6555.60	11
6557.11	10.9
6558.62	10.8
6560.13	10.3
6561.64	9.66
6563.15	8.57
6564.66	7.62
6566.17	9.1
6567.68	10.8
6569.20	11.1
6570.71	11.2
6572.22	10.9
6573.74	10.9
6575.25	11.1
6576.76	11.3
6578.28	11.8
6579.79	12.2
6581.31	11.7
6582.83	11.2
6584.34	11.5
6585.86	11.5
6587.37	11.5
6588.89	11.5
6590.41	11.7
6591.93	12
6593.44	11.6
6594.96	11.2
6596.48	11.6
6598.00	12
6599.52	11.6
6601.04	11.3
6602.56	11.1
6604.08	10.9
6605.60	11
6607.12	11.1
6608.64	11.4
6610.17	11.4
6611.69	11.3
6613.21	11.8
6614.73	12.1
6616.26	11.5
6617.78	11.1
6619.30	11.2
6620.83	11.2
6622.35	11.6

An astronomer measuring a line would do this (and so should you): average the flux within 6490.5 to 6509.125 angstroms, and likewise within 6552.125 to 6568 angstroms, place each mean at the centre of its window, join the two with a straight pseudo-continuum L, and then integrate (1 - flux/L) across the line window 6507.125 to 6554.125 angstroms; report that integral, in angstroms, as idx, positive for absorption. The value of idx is -4.1 angstroms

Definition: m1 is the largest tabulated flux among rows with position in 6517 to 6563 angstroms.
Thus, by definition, 12.6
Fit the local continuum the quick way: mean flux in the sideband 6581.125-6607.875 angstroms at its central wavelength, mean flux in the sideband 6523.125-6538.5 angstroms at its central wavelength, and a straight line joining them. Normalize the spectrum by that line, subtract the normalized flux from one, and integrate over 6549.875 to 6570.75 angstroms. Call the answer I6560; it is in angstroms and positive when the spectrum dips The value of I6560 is 2.09 angstroms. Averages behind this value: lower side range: 11.7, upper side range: 11.4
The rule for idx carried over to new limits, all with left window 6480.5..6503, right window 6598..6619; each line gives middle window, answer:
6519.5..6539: -0.3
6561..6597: 1.4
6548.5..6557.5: 0.1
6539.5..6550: -0.1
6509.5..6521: -0.5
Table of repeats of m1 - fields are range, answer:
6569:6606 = 12.2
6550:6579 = 11.8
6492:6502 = 11.7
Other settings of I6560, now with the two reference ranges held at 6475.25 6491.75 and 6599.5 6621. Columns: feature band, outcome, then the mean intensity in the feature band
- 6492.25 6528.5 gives 0.2 angstroms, 11.6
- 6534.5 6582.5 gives 1.9 angstroms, 11.1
